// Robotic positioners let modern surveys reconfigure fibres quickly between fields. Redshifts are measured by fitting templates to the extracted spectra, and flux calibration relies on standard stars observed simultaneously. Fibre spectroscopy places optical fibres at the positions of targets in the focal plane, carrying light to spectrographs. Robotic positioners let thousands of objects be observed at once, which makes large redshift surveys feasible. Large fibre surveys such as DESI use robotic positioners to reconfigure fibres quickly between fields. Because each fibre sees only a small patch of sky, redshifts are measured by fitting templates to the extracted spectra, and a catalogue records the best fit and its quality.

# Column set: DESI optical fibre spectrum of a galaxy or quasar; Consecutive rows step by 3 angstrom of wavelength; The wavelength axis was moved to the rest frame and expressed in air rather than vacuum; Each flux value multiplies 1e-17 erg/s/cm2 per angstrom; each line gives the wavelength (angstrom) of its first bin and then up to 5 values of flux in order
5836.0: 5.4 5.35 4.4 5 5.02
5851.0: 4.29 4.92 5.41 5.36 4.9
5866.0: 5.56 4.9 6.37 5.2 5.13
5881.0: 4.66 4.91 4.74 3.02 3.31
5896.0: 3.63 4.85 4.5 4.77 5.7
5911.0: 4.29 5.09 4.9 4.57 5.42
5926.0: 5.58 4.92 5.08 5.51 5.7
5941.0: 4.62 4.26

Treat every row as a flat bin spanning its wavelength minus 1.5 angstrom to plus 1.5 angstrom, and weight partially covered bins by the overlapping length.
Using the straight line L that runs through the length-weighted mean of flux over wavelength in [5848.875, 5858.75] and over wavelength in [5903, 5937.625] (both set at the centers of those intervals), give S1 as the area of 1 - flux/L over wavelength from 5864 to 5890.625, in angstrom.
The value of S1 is -0.2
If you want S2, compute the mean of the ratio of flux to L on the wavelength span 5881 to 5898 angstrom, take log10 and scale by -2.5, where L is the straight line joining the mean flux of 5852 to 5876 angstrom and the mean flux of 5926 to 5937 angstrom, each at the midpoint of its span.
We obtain 0.299 mag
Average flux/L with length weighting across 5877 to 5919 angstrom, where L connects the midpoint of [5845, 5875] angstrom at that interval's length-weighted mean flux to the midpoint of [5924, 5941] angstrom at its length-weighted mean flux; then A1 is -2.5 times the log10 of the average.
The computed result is 0.16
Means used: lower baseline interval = 5.18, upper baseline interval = 5.29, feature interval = 4.53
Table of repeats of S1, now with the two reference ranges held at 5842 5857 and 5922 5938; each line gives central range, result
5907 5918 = 0.5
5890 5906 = 3.3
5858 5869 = -0.7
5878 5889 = 0.7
